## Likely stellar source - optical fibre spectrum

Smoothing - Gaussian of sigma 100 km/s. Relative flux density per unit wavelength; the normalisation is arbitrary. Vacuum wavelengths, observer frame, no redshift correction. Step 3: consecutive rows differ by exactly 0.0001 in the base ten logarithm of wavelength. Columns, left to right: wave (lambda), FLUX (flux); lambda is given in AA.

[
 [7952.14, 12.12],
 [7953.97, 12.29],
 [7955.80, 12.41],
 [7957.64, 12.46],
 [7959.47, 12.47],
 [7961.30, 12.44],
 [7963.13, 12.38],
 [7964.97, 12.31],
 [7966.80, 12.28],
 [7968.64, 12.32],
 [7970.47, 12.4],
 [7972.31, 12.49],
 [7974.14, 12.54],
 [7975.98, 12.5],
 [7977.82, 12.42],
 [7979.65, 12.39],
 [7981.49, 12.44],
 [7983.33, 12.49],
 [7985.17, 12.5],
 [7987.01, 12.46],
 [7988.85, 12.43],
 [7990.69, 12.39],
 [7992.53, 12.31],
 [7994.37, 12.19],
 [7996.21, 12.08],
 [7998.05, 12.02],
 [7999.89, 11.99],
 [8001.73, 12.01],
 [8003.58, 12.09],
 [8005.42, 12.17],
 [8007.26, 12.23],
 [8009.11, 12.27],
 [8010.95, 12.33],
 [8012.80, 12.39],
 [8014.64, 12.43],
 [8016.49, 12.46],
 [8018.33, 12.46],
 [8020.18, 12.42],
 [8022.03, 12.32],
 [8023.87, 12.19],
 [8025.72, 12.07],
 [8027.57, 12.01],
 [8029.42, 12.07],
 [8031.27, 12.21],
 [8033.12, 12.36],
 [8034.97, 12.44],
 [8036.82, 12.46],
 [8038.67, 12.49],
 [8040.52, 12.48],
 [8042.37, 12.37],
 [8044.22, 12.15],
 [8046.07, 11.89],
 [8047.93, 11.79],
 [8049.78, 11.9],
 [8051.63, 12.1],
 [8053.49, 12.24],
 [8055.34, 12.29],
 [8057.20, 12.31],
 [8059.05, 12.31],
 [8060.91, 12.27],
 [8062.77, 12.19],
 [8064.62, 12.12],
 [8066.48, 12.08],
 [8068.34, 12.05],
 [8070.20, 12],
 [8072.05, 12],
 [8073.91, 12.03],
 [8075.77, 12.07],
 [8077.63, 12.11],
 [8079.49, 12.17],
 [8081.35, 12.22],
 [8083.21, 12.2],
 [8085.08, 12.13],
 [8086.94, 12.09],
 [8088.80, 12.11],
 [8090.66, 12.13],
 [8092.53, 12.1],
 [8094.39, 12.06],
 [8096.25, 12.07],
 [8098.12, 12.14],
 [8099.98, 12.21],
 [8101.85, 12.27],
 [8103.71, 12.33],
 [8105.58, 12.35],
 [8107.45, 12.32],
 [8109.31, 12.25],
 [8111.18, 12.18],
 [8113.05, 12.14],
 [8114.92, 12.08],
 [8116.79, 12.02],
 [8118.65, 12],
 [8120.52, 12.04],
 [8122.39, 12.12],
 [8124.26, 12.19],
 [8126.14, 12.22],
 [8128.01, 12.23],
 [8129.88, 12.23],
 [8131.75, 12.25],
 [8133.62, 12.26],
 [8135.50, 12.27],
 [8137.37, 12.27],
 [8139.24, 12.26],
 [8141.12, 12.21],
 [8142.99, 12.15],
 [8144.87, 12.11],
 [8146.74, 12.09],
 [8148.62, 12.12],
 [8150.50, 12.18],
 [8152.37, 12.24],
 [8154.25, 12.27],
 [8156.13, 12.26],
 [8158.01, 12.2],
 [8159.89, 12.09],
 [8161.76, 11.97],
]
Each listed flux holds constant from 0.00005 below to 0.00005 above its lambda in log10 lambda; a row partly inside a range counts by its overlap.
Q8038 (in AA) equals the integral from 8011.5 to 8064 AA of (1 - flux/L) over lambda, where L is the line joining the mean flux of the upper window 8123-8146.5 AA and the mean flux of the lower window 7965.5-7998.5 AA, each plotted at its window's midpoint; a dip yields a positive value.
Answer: 0.3 AA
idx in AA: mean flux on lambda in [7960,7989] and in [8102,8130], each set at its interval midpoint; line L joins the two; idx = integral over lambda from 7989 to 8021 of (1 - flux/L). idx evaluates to 0.3 AA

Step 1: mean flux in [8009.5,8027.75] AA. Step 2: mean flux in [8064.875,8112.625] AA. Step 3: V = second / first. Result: 1.0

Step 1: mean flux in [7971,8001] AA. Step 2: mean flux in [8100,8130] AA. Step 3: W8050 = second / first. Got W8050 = 1.0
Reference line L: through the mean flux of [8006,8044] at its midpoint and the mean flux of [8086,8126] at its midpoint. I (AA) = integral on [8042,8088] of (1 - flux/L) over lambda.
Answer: 0.4 AA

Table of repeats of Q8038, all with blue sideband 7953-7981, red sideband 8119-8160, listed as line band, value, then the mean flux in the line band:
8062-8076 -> 0.2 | 12.1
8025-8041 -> 0.1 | 12.3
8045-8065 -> 0.3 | 12.1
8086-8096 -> 0.1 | 12.1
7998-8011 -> 0.2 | 12.1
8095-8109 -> 0.0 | 12.2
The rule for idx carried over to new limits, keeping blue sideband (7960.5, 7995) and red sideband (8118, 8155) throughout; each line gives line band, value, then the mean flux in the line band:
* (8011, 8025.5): 0.0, 12.4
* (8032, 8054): 0.2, 12.2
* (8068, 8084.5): 0.2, 12.1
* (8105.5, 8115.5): 0.0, 12.2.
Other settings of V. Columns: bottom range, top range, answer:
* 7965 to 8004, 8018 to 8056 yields 0.99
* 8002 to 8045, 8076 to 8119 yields 0.99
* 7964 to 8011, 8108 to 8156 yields 0.99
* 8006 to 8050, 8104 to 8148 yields 0.99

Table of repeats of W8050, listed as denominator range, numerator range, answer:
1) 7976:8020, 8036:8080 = 0.99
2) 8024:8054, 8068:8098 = 0.99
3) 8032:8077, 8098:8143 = 1.00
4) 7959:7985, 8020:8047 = 0.99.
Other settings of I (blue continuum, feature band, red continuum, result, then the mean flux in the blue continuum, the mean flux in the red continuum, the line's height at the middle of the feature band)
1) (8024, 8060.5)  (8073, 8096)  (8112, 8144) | 0.1 AA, 12.2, 12.2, 12.2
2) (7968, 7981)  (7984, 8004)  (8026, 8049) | 0.2 AA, 12.4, 12.2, 12.4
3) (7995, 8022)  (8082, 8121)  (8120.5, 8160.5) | 0.2 AA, 12.2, 12.2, 12.2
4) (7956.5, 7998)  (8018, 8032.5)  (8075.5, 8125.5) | 0.1 AA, 12.4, 12.2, 12.3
